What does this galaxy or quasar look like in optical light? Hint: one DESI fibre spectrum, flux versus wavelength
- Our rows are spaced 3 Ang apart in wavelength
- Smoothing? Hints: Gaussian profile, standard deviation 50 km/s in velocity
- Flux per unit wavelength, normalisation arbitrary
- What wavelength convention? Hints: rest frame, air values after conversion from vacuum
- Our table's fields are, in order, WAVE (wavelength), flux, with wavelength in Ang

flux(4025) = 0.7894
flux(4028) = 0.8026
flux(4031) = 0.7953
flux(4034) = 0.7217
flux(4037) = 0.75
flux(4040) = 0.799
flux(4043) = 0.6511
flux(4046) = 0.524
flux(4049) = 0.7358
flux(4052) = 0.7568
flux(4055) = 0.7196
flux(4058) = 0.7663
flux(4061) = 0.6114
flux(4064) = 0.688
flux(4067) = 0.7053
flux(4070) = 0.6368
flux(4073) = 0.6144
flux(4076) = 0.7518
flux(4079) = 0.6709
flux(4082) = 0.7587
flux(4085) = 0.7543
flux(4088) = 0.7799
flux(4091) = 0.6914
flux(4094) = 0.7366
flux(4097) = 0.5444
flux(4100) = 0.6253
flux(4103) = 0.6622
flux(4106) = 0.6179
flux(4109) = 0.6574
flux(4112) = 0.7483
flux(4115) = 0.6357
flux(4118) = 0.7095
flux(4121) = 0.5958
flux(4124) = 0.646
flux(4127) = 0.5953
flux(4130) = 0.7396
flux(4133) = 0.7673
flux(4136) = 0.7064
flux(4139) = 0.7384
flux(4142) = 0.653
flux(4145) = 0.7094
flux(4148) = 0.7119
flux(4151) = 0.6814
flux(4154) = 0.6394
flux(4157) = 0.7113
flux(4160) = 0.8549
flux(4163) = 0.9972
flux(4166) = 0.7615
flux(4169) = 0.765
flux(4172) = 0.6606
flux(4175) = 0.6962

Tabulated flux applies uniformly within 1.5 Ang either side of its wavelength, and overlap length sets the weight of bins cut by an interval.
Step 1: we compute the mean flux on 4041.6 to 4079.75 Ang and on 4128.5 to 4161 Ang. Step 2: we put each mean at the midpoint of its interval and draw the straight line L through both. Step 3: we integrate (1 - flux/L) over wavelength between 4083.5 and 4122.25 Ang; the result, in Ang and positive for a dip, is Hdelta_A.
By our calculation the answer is 1.34 Ang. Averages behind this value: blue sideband 0.68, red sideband 0.717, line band 0.674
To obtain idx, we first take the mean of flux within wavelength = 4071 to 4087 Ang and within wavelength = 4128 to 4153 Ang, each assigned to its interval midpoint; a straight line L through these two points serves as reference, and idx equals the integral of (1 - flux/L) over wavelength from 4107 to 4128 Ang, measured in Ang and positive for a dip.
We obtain 1.6 Ang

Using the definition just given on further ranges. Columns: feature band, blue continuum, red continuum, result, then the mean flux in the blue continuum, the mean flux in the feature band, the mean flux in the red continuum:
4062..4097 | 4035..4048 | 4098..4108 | -2.6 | 0.685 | 0.7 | 0.632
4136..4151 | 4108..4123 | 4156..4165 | 1.6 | 0.669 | 0.701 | 0.857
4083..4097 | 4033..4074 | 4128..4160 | -0.4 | 0.692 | 0.72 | 0.711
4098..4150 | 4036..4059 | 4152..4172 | 5.4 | 0.711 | 0.676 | 0.776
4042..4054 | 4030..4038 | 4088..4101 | 1.0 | 0.754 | 0.67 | 0.665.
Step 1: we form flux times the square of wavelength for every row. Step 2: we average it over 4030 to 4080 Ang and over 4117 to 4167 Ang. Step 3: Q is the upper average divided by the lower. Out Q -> 1.07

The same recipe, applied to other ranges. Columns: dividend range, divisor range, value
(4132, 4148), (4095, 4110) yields 1.16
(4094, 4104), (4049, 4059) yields 0.86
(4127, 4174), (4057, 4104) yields 1.11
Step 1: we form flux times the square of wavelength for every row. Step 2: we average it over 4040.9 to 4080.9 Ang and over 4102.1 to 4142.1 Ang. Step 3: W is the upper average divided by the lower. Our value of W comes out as 1.0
